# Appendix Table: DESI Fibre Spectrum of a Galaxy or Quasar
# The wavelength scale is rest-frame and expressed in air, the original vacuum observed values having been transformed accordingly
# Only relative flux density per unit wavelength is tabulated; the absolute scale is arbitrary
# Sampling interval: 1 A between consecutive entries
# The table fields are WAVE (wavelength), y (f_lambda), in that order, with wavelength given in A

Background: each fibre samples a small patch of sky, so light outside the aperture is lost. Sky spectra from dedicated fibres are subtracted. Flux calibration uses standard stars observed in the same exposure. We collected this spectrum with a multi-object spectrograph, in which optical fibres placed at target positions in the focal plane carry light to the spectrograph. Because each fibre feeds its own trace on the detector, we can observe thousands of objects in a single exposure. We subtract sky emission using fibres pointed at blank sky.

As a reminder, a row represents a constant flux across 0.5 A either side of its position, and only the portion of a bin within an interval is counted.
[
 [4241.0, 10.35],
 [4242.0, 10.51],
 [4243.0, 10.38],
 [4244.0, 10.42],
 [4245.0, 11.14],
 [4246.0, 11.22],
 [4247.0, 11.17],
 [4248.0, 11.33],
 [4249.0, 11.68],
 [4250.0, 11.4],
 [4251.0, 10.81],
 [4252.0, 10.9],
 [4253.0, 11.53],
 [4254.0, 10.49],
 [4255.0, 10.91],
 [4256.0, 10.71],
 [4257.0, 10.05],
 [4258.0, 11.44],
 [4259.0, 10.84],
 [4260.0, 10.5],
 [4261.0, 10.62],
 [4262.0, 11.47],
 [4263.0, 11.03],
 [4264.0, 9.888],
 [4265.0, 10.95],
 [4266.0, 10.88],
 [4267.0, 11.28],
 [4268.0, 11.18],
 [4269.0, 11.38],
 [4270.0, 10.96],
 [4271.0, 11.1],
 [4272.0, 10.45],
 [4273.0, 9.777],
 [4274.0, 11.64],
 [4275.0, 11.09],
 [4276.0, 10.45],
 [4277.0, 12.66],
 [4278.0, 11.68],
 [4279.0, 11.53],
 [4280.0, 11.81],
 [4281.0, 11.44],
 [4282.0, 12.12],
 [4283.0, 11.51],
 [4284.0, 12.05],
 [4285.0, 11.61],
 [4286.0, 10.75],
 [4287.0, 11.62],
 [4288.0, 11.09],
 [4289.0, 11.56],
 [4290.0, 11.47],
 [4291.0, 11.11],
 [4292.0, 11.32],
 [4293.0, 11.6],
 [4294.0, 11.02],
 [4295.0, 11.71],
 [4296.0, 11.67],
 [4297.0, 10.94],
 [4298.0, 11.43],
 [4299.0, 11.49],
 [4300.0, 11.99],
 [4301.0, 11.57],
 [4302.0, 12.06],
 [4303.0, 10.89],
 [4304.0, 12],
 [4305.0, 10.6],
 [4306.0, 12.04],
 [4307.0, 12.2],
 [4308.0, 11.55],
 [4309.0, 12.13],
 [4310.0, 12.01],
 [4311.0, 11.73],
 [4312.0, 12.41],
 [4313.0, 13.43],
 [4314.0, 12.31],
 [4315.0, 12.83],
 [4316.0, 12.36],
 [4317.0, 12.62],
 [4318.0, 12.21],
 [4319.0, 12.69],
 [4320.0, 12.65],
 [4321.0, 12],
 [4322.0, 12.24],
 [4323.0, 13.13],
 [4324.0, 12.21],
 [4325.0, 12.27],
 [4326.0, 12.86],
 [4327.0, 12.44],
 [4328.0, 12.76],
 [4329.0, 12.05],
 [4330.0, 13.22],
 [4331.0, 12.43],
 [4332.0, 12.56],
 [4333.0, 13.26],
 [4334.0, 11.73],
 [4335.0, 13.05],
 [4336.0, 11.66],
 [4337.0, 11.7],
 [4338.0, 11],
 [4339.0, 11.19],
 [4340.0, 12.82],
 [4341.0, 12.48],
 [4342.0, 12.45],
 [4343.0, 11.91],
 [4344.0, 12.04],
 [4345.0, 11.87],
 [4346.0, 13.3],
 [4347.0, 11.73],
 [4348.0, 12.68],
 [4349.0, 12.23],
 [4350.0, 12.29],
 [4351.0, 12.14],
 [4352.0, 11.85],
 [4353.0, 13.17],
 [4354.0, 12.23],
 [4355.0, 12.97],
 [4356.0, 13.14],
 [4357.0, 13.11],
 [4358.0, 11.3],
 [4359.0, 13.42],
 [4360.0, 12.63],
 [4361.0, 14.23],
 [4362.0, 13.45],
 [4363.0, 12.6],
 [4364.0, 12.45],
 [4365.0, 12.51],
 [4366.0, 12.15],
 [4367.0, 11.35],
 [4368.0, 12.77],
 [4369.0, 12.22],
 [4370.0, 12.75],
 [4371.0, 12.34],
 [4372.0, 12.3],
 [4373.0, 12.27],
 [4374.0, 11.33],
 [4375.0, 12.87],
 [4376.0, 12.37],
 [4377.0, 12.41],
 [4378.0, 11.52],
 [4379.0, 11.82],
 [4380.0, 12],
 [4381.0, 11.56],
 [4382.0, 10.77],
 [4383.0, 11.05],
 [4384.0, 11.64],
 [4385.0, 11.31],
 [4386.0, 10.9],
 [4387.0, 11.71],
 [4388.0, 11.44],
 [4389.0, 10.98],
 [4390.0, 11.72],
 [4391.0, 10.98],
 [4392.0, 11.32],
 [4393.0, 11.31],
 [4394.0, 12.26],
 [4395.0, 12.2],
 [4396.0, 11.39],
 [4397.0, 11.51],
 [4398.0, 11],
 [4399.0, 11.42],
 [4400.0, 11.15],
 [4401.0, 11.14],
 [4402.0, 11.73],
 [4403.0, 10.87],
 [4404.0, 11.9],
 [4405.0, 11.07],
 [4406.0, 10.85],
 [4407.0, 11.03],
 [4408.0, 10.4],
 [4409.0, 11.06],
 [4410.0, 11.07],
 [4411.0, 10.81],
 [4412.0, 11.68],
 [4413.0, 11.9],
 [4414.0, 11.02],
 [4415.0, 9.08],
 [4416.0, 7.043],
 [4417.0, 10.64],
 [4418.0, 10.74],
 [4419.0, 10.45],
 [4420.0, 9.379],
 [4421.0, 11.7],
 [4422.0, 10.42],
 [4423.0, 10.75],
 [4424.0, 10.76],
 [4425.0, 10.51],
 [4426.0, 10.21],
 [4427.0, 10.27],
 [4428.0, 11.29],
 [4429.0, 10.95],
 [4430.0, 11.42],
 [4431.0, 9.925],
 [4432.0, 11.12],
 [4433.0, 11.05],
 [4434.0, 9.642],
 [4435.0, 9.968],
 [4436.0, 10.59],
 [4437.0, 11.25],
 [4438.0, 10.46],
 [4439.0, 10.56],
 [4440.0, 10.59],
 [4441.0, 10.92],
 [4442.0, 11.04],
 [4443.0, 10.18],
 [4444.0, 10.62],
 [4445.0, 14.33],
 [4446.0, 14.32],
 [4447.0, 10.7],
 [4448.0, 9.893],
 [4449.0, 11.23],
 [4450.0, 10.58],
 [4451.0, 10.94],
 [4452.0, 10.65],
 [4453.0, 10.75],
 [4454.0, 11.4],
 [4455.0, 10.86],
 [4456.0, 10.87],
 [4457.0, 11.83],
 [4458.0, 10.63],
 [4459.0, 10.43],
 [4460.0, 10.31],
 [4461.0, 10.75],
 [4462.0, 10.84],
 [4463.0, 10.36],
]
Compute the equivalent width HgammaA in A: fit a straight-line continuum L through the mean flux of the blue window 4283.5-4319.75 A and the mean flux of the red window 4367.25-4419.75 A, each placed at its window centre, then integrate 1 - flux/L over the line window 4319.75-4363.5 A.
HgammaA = -3.3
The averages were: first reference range 11.8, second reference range 11.4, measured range 12.5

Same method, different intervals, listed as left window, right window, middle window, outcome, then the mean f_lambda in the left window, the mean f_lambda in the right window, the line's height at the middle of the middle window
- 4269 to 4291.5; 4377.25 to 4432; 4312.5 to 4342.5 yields -3.20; 11.3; 11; 11.2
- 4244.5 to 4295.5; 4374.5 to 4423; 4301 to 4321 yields -1.70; 11.2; 11.2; 11.2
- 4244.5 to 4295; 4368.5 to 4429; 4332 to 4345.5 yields -1.09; 11.2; 11.2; 11.2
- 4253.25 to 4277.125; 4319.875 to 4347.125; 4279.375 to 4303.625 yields -0.12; 10.9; 12.3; 11.4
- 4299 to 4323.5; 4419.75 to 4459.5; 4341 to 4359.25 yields -1.03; 12.1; 10.9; 11.8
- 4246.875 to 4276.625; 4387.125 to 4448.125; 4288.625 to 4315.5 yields -1.97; 10.9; 11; 10.9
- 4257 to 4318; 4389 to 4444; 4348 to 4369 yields -2.76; 11.5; 10.8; 11.1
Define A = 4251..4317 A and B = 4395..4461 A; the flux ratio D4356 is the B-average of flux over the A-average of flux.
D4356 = 0.95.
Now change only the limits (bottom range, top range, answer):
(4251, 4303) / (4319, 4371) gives 1.11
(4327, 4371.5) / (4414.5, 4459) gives 0.86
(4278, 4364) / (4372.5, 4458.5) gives 0.91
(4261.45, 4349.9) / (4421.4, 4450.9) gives 0.92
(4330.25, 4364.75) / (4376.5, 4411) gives 0.91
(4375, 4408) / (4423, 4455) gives 0.95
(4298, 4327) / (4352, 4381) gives 1.03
